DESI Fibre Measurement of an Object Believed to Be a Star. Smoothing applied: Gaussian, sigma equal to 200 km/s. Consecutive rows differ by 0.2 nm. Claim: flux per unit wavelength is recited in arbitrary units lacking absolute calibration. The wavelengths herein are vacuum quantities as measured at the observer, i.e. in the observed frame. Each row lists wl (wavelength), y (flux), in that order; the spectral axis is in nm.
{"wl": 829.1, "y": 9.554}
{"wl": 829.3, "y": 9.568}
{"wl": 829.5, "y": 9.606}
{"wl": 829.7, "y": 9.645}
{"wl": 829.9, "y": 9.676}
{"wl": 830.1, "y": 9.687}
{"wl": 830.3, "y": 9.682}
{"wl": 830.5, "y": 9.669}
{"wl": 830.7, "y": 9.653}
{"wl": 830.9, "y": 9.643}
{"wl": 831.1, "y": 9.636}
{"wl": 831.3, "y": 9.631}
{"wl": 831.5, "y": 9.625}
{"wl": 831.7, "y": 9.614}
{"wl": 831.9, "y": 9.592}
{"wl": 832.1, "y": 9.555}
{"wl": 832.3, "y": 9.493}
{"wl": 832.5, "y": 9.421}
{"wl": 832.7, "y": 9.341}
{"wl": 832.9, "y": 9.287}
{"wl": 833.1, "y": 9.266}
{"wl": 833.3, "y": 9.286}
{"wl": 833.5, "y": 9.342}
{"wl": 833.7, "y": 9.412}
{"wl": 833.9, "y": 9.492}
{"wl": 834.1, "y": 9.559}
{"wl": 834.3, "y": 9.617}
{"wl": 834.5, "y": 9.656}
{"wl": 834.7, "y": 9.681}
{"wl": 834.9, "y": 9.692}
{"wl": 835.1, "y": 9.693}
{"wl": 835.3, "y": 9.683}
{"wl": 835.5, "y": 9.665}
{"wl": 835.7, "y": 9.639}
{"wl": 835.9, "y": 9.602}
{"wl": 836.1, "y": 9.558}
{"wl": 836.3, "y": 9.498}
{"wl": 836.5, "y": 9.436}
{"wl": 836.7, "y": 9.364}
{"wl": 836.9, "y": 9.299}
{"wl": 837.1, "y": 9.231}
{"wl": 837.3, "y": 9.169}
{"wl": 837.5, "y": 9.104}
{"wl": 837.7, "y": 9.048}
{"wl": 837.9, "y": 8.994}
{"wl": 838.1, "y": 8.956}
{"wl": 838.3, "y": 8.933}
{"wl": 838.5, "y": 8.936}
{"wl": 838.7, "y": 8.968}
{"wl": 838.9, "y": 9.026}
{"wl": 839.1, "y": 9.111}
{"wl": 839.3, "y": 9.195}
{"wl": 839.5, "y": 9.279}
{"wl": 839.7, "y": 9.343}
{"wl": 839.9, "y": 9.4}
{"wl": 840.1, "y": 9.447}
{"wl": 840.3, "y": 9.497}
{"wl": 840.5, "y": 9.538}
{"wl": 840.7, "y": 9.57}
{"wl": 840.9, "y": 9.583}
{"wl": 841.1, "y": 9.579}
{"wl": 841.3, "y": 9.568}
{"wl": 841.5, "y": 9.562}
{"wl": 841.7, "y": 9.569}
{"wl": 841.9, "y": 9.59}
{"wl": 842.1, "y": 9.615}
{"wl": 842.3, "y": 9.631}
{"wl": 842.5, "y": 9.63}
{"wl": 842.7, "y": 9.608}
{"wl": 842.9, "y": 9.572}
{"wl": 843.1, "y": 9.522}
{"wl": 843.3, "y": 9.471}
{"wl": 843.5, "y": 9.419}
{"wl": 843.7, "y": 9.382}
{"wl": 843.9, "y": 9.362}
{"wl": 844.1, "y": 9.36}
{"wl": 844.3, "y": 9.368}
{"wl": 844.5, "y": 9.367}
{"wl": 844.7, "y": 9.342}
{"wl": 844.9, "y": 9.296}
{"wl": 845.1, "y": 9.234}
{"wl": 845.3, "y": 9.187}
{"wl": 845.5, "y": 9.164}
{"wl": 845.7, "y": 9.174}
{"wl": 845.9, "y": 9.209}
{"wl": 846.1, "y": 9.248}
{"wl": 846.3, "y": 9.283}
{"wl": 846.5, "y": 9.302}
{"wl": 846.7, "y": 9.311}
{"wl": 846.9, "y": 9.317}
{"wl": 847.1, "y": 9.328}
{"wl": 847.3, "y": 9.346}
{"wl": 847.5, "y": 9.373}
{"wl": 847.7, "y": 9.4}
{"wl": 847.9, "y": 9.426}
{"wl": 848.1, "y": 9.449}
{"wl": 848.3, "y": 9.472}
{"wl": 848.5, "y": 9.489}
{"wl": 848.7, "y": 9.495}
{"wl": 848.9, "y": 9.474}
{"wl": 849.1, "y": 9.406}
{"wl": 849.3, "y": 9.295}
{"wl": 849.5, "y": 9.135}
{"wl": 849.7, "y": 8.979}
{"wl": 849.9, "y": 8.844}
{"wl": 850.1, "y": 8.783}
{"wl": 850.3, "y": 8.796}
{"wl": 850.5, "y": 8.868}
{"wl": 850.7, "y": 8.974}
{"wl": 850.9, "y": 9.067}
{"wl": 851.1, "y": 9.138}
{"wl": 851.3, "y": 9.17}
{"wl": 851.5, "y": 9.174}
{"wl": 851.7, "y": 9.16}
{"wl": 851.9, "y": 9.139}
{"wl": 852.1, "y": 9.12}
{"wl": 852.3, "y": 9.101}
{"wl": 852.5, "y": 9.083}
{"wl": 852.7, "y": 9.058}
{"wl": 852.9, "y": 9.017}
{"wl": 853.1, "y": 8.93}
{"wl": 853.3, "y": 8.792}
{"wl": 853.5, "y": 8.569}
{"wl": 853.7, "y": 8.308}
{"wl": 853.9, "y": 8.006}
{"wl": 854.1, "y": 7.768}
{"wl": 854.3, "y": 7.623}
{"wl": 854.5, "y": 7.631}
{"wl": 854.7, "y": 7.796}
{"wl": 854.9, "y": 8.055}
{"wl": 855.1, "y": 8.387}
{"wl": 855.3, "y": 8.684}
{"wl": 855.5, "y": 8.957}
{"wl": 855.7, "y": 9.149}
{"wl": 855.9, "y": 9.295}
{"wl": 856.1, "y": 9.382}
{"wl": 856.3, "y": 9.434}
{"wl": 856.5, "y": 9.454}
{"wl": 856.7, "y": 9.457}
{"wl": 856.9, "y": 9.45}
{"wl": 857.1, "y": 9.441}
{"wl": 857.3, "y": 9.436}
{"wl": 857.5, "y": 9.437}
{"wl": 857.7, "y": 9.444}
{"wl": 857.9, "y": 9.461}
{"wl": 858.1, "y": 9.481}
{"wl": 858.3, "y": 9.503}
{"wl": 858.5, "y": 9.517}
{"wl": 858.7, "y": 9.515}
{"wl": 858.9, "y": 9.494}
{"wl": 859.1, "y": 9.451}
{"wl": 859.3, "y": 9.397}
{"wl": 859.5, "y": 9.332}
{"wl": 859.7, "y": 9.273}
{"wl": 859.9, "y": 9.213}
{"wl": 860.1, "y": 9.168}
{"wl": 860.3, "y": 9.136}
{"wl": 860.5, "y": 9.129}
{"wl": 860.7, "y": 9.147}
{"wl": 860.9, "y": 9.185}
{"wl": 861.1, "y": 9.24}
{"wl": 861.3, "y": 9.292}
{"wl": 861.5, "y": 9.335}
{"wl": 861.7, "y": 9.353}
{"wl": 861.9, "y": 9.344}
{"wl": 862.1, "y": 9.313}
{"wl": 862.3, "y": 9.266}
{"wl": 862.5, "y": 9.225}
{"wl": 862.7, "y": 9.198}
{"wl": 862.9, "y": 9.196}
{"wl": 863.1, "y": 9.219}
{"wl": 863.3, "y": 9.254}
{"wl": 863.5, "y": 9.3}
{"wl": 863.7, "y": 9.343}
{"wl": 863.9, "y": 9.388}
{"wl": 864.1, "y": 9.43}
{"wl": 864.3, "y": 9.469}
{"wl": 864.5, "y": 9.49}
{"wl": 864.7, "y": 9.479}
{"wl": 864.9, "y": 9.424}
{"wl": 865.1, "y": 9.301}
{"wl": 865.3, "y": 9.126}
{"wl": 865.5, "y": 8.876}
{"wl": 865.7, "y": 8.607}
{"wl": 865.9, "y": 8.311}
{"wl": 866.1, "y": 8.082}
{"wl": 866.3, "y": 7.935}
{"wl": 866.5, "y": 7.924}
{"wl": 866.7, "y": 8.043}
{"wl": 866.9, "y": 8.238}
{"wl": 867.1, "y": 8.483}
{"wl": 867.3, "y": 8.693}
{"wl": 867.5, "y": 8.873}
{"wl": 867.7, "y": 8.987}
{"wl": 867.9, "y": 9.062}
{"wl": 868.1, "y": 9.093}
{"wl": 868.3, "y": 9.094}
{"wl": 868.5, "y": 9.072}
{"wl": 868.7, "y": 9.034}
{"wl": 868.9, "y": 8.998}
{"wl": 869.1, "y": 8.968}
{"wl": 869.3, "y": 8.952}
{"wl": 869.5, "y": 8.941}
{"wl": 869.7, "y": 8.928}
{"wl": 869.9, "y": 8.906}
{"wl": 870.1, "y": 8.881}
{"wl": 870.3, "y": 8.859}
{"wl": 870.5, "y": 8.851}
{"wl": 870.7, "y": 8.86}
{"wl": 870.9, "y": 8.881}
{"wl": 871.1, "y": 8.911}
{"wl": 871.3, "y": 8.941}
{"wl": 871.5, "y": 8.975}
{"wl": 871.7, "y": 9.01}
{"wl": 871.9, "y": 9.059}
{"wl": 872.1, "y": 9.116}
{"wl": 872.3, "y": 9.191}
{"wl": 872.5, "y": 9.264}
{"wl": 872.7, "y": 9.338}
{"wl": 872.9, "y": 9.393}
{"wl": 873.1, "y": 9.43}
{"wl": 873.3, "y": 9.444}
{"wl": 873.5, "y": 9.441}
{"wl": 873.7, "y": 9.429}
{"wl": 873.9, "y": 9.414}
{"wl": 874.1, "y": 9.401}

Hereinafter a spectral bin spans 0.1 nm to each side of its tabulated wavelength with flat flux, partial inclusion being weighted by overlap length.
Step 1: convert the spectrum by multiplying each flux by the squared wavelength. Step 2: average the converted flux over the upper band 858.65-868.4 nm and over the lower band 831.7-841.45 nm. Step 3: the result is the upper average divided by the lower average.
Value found 1.03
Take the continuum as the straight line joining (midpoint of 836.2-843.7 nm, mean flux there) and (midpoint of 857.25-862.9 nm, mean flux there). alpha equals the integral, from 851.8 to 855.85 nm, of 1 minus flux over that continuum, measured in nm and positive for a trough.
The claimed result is 0.33 nm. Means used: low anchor 9.36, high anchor 9.33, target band 8.57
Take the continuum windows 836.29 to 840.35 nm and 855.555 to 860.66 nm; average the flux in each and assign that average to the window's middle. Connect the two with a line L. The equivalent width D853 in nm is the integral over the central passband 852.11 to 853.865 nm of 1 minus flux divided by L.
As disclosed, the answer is 0.09 nm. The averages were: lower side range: 9.19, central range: 8.84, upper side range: 9.37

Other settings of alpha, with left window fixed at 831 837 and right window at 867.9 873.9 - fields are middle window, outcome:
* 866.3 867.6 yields 0.11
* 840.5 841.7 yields -0.02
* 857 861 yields -0.06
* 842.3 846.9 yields 0.02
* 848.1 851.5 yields 0.06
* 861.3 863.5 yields -0.02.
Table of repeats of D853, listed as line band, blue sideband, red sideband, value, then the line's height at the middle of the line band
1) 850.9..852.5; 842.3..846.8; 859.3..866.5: 0.02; 9.27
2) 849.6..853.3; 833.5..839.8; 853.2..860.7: 0.03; 9.1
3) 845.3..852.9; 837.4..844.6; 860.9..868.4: 0.03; 9.24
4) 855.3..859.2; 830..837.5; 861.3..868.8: -0.11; 9.13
